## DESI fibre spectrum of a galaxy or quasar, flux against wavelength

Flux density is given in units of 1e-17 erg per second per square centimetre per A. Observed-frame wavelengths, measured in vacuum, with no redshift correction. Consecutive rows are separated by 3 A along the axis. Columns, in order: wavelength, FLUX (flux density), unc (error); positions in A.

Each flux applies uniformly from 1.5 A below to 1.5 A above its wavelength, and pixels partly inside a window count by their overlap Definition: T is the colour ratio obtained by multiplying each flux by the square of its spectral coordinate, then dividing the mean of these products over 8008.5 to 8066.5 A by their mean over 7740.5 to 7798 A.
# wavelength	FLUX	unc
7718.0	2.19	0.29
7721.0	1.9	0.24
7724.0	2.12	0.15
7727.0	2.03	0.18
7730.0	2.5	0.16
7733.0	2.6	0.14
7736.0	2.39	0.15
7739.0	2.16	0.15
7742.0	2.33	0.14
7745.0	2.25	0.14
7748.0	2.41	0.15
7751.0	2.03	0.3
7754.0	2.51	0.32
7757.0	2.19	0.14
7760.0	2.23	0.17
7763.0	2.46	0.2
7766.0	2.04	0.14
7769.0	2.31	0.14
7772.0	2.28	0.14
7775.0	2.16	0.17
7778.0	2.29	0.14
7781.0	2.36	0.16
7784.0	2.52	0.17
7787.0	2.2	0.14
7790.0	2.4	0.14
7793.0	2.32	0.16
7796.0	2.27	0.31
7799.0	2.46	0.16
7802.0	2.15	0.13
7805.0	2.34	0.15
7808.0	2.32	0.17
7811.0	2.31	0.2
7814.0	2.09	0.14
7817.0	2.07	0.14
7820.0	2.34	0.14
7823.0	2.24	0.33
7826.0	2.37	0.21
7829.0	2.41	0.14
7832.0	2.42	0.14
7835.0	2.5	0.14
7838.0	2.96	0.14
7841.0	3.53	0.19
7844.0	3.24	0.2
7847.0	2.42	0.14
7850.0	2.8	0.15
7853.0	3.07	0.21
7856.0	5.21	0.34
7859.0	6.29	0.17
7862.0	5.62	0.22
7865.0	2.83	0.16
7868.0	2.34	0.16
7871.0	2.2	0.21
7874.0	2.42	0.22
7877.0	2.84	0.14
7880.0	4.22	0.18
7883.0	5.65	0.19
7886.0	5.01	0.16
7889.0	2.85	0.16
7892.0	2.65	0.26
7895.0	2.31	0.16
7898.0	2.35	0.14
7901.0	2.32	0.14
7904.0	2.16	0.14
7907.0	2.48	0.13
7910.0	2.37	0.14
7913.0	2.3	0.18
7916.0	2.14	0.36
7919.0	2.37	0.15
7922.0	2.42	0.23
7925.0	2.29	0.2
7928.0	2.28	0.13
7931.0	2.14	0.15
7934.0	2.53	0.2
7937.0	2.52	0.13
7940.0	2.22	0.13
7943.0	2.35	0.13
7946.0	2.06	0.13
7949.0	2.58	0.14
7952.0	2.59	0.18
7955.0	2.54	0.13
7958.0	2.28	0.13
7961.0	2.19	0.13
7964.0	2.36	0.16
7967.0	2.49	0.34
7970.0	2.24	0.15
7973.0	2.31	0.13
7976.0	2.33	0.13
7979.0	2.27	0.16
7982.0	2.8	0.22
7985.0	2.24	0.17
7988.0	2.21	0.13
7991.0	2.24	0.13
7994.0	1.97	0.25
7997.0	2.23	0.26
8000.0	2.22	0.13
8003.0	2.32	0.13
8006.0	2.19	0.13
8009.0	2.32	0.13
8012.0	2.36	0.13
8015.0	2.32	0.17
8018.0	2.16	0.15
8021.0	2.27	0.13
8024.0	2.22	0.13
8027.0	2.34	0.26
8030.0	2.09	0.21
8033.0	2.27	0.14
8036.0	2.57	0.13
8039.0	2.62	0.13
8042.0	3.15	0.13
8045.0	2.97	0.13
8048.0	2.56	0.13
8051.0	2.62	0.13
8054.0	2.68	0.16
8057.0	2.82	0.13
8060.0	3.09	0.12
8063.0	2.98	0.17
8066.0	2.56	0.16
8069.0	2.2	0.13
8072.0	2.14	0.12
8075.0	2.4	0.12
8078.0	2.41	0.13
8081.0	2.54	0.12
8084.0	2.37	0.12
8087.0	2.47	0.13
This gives 1.19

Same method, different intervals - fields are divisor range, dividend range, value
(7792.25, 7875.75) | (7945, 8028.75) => 0.84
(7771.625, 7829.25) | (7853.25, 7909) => 1.52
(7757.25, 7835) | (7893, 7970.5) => 1.06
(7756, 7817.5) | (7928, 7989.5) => 1.08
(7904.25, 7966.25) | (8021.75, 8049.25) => 1.10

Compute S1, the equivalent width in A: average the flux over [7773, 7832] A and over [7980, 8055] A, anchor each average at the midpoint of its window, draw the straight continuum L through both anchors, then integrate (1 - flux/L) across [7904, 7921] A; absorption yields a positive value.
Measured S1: 0.21 A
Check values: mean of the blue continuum 2.3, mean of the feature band 2.32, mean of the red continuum 2.39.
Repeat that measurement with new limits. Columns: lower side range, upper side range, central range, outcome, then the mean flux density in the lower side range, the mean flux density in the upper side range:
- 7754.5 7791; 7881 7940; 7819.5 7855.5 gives -4.2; 2.29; 2.69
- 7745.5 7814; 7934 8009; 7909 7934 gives 0.2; 2.29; 2.33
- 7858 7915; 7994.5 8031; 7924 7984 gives 6.9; 3.19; 2.25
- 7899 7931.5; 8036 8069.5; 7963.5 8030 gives 7.4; 2.3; 2.76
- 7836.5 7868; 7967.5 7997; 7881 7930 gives 6.4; 3.73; 2.29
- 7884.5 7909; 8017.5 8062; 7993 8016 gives 3.3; 2.76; 2.58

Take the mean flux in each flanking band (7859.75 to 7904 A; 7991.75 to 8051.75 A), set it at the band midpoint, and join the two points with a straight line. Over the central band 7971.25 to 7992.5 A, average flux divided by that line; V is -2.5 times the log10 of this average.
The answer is 0.129 mag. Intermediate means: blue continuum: 3.27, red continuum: 2.38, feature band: 2.34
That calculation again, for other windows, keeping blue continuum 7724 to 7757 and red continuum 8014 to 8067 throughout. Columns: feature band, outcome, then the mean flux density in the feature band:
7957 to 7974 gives 0.09 mag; 2.31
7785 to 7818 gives 0.04 mag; 2.27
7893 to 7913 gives 0.05 mag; 2.34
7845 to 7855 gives -0.21 mag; 2.91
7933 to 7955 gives 0.03 mag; 2.41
